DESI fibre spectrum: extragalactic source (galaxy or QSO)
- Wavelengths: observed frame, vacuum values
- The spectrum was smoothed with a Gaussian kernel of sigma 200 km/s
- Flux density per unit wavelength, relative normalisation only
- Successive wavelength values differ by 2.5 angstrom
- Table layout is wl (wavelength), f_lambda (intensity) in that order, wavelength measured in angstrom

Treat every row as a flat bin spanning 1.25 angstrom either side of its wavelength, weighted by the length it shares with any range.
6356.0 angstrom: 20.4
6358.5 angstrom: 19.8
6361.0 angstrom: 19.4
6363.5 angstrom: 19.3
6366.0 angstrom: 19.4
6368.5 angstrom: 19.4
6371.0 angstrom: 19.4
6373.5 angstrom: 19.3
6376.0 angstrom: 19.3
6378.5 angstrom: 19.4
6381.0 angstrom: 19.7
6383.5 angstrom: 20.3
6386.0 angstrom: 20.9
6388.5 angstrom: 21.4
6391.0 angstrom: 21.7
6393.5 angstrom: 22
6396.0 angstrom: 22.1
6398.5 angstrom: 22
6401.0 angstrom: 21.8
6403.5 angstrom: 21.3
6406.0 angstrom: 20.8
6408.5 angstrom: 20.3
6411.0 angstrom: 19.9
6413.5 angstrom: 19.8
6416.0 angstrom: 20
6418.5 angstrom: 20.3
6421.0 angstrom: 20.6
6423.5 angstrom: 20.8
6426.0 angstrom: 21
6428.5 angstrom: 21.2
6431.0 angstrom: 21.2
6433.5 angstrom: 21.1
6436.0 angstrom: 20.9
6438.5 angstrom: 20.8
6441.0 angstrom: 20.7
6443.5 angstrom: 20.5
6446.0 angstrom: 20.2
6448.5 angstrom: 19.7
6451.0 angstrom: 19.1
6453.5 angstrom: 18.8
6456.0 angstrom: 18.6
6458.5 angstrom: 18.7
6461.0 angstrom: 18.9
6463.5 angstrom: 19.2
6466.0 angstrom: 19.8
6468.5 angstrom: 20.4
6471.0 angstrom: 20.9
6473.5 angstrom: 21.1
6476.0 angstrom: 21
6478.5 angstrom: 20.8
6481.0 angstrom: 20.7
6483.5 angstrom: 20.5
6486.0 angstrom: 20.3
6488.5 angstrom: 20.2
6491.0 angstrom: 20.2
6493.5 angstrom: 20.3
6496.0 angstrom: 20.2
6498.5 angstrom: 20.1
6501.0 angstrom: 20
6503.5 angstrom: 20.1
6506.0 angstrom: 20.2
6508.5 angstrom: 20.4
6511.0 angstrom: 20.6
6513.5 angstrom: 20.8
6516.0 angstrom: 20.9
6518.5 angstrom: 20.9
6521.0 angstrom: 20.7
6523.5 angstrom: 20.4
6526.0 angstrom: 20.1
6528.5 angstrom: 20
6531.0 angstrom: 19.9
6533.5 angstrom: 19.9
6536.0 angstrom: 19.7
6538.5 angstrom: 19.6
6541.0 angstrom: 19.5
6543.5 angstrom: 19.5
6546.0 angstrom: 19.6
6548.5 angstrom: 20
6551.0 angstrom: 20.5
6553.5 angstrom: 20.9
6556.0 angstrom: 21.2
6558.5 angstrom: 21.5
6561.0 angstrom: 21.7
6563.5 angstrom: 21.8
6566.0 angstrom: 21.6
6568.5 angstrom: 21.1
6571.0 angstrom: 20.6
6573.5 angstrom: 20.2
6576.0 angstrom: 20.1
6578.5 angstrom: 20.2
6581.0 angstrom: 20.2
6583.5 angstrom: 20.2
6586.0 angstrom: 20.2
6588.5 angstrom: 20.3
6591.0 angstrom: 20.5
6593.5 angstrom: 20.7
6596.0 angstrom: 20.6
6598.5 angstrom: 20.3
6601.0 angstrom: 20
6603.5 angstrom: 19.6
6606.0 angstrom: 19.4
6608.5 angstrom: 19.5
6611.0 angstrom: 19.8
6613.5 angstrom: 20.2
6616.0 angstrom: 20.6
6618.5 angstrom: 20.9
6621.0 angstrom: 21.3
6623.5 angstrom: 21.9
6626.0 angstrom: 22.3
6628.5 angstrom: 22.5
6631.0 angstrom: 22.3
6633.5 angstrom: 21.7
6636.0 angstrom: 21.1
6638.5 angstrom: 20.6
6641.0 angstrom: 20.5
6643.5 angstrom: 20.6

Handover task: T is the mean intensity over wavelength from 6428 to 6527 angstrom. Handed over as 20.3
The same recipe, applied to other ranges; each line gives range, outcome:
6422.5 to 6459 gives 20.2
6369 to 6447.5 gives 20.7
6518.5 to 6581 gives 20.4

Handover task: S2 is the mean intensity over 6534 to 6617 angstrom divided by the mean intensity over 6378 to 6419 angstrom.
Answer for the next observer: 0.98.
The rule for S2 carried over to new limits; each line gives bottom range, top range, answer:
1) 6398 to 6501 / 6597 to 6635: 1.02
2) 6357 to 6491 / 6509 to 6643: 1.01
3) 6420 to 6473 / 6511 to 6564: 1.01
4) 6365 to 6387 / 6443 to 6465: 0.98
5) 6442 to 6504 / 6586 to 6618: 1.01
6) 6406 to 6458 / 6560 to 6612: 1.01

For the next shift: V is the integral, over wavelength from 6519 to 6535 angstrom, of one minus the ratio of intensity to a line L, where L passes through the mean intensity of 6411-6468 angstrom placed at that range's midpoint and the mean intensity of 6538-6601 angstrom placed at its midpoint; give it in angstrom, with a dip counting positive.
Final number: 0.1 angstrom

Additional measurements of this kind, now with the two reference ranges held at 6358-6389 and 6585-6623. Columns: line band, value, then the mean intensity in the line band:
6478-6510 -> -0.4 angstrom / 20.3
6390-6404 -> -1.5 angstrom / 21.8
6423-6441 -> -1.0 angstrom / 21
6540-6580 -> -0.9 angstrom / 20.6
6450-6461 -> 0.6 angstrom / 18.8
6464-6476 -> -0.3 angstrom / 20.5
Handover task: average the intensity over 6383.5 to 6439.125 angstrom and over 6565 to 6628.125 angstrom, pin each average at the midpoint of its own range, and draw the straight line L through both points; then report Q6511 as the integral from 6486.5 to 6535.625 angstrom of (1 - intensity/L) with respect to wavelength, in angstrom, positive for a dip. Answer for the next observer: 1.0 angstrom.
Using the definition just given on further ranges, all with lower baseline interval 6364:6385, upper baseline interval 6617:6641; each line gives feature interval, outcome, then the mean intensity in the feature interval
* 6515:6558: 1.3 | 20.2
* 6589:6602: 0.5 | 20.4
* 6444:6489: 0.7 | 19.9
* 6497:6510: 0.2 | 20.2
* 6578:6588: 0.5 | 20.2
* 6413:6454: -0.9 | 20.4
